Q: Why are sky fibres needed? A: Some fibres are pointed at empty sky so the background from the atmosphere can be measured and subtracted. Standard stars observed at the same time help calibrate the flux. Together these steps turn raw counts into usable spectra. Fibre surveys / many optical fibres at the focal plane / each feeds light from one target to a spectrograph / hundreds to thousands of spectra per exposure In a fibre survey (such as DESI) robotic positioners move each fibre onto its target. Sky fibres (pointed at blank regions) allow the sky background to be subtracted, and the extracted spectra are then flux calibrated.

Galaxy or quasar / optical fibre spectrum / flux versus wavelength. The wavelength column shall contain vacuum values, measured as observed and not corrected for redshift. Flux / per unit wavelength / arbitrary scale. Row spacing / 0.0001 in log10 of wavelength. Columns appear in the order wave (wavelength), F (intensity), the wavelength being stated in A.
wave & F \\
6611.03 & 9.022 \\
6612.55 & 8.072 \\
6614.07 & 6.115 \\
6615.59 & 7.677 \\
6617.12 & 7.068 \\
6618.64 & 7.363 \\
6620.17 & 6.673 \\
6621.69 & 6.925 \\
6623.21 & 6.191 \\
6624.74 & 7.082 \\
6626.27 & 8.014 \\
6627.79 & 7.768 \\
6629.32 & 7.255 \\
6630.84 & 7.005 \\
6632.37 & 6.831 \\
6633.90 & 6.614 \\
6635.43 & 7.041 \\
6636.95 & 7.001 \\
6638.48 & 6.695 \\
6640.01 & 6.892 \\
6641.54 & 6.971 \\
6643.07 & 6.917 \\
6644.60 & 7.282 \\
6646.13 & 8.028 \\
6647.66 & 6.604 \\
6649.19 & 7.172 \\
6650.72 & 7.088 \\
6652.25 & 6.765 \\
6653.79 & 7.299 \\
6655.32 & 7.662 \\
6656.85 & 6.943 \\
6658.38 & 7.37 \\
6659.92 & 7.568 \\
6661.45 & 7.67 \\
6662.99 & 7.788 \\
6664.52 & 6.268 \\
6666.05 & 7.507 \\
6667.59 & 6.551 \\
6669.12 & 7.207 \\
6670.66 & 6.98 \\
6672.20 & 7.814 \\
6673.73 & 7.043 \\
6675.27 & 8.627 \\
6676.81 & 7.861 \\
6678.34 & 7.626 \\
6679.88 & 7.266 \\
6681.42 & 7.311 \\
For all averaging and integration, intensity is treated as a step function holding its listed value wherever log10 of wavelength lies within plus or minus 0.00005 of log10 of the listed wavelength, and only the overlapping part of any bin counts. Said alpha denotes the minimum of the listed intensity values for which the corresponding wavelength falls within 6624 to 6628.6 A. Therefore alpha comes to 7.082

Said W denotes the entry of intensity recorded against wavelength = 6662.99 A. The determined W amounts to 7.788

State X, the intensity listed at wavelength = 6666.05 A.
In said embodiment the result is 7.507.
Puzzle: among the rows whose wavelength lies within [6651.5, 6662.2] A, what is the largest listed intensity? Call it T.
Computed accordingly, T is 7.67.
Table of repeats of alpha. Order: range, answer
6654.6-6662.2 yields 6.943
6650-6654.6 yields 6.765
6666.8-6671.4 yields 6.551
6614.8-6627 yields 6.191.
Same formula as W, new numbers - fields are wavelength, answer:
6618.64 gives 7.363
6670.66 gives 6.98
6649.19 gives 7.172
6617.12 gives 7.068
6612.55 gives 8.072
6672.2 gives 7.814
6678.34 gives 7.626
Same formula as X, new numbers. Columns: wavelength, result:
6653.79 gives 7.299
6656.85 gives 6.943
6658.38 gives 7.37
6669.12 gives 7.207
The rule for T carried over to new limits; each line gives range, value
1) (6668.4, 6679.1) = 8.627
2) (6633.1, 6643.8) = 7.041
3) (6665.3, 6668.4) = 7.507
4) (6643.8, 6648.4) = 8.028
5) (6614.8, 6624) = 7.677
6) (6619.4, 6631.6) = 8.014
